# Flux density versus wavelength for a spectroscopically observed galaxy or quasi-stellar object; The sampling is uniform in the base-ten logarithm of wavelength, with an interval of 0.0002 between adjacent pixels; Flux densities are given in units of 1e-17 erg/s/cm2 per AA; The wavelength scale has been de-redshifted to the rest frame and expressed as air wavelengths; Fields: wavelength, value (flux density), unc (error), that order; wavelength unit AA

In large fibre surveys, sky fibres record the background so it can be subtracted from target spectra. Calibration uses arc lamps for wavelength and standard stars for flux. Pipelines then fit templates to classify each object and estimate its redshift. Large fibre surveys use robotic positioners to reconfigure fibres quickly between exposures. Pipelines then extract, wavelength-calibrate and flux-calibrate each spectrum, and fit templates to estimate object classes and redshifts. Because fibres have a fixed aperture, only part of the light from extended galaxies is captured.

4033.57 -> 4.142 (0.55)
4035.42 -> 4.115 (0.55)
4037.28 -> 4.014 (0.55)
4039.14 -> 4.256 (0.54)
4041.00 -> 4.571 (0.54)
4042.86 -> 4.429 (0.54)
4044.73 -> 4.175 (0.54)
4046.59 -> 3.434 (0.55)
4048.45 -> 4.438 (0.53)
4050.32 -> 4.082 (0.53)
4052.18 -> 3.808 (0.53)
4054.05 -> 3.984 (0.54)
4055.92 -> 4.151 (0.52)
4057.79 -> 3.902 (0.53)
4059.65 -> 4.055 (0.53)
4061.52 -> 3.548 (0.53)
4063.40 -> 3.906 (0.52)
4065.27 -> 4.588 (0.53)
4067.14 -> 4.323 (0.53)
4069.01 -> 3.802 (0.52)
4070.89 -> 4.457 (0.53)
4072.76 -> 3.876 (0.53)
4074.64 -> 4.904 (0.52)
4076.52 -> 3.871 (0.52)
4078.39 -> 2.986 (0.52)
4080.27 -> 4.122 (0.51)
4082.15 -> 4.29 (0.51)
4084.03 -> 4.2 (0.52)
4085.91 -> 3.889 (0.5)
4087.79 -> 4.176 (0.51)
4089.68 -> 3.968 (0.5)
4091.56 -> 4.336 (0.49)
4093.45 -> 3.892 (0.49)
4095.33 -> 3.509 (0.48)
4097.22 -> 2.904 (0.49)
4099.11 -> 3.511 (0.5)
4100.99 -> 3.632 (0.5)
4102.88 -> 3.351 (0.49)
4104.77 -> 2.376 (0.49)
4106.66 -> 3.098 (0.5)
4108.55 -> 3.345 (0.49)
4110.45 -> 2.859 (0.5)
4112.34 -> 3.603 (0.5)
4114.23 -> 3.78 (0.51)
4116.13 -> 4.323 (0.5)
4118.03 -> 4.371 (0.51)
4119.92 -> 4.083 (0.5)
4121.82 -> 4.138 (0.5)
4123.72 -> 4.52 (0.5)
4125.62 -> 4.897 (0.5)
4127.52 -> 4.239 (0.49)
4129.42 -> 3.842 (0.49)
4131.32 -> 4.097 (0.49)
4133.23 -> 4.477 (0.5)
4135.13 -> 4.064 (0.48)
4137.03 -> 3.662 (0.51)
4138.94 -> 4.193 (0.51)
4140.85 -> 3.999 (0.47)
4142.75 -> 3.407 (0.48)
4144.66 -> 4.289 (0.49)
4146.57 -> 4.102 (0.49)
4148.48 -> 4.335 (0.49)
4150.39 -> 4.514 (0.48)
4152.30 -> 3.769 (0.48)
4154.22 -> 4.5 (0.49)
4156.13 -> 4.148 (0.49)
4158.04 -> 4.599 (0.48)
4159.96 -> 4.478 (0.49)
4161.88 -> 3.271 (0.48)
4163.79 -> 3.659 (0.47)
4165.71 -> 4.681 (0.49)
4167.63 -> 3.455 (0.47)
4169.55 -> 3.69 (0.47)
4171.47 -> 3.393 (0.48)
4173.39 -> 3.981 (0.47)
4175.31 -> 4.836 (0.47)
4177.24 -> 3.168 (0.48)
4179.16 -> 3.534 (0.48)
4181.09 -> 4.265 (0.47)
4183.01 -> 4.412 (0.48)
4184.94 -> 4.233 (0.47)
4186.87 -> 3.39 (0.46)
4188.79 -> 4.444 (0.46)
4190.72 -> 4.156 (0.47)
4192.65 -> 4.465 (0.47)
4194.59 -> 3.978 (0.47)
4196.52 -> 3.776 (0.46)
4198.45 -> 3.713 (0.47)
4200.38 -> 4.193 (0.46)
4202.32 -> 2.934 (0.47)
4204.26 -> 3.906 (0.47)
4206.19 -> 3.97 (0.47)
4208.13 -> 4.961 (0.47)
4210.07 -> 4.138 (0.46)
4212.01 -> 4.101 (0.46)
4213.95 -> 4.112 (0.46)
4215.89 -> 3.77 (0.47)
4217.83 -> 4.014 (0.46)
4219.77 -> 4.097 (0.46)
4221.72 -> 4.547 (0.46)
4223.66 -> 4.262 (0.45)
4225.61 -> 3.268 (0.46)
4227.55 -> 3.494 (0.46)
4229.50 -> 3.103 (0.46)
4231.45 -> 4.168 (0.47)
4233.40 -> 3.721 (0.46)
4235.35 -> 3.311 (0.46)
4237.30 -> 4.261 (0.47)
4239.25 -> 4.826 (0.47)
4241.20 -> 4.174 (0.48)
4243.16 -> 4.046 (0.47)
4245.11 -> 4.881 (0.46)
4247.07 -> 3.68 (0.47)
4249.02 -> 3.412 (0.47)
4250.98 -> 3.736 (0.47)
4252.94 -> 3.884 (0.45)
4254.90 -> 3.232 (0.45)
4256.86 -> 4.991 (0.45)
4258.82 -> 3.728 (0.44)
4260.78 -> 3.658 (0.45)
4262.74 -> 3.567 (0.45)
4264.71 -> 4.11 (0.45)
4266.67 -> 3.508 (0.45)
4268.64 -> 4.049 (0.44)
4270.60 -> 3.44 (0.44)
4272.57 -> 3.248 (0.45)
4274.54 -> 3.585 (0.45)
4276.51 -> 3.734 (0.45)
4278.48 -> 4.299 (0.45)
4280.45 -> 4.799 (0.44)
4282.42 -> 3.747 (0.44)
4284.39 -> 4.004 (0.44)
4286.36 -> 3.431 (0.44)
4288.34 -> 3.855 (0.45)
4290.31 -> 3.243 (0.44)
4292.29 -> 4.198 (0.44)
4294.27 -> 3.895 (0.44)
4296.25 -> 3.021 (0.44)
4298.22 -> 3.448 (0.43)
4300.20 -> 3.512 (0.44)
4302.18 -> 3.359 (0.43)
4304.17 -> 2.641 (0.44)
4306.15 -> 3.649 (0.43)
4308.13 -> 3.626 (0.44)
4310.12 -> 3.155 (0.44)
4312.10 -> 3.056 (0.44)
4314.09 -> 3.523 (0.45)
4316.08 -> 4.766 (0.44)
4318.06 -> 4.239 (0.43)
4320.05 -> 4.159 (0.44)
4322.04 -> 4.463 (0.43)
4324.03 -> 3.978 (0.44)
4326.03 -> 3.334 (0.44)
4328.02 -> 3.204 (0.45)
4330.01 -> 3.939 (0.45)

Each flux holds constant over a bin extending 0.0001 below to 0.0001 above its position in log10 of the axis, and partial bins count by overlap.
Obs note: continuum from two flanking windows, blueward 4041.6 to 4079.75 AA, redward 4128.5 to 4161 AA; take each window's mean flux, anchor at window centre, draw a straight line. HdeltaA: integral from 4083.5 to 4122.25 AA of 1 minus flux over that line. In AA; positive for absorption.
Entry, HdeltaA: 4.0 AA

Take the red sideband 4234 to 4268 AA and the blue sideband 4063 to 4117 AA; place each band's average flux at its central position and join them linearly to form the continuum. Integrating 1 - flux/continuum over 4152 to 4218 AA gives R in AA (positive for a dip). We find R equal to -2.2 AA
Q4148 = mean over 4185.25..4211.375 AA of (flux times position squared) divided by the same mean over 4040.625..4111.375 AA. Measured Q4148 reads 1.10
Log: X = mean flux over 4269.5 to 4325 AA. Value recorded 3.72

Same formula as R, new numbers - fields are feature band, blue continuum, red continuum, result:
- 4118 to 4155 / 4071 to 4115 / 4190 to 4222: -3.4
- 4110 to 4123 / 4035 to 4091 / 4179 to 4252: 0.4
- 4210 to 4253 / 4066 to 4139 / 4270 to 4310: -2.8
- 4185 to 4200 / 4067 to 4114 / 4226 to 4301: -0.9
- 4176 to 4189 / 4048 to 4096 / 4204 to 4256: 0.3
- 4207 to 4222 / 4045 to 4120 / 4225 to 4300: -1.5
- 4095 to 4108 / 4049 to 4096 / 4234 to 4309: 2.6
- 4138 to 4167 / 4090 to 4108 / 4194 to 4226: -3.3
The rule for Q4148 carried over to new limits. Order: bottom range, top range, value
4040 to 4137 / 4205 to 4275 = 1.07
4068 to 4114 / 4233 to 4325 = 1.12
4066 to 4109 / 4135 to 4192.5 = 1.11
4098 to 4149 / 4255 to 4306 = 1.03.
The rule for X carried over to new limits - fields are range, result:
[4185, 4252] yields 3.97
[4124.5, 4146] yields 4.11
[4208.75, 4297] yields 3.88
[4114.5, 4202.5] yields 4.06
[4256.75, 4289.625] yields 3.83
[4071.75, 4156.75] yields 3.92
